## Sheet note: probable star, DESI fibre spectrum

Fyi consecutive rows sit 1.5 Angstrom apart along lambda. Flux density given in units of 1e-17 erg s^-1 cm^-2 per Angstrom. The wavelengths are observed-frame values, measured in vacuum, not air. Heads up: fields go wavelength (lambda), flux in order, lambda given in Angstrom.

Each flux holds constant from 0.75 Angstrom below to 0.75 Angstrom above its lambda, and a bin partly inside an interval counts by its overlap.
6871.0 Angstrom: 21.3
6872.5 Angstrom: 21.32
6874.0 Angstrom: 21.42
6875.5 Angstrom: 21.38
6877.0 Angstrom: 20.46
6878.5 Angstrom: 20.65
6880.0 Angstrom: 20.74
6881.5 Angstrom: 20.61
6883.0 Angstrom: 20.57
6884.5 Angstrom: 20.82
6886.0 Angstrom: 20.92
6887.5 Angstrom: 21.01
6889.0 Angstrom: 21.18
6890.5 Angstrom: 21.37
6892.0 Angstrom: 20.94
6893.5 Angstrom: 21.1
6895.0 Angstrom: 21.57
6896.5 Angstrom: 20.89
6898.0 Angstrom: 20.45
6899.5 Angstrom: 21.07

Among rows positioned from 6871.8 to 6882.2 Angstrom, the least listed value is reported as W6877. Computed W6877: 20.46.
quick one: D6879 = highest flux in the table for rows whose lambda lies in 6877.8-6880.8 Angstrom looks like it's 20.74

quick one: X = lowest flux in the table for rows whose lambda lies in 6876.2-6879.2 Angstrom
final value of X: 20.46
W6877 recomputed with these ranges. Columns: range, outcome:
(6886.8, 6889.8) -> 21.01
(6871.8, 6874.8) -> 21.32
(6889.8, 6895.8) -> 20.94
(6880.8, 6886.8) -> 20.57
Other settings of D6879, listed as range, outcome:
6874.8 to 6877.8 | 21.38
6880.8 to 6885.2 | 20.82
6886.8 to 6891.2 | 21.37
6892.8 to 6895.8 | 21.57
